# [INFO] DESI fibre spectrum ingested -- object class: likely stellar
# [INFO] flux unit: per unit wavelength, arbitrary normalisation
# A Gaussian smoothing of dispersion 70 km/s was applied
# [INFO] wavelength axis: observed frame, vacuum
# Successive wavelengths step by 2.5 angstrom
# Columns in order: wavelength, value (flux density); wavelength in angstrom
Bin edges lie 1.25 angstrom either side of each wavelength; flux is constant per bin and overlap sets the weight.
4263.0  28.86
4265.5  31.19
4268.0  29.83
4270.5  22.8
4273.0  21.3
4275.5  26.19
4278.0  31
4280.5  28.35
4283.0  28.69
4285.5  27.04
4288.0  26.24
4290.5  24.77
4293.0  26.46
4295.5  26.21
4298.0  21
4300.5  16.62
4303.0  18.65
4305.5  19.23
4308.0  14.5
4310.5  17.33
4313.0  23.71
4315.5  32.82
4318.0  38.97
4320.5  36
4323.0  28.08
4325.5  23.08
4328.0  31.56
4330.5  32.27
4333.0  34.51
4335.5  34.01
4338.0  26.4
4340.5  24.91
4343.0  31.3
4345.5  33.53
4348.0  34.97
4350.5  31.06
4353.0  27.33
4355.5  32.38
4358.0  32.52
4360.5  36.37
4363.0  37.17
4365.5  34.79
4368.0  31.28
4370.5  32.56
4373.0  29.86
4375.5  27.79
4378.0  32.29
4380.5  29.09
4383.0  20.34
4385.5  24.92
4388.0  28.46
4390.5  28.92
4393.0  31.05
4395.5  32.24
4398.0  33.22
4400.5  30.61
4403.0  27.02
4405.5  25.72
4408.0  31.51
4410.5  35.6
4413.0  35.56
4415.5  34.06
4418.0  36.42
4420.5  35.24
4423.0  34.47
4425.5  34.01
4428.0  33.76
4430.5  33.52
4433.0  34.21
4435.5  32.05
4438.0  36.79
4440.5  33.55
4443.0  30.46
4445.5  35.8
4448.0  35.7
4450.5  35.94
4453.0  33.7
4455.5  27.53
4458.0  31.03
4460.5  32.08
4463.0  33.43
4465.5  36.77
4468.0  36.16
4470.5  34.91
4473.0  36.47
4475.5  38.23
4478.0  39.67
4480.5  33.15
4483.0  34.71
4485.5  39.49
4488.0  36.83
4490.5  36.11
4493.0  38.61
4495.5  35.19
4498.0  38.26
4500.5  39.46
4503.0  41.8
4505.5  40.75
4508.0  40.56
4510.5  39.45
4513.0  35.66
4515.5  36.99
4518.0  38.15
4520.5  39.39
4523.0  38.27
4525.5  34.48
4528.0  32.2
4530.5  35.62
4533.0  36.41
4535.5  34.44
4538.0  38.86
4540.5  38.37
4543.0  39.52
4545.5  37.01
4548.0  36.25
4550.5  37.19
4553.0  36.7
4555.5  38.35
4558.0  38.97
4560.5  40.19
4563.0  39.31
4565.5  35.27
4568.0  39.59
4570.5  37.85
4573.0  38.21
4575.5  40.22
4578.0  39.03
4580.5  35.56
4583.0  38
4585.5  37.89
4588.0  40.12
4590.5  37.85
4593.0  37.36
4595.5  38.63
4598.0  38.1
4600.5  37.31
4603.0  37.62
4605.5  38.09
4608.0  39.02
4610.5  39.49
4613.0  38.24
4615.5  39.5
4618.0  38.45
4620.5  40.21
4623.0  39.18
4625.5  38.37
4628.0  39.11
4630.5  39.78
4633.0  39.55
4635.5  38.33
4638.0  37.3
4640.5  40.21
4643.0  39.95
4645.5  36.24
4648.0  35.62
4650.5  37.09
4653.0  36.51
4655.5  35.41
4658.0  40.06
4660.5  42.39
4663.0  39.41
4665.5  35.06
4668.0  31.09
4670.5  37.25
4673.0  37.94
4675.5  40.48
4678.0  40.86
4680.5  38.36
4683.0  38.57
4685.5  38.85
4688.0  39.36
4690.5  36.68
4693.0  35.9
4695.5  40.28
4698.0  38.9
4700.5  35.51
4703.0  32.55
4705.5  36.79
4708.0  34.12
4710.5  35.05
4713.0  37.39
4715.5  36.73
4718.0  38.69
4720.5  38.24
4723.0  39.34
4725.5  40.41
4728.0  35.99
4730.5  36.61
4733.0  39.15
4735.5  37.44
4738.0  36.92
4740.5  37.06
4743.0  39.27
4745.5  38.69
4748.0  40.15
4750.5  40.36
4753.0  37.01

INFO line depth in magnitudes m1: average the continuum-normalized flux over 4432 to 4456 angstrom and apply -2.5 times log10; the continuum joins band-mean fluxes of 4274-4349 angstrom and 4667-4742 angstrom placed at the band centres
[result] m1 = -0.10 mag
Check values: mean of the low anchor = 27.2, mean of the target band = 33.8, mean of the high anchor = 37.4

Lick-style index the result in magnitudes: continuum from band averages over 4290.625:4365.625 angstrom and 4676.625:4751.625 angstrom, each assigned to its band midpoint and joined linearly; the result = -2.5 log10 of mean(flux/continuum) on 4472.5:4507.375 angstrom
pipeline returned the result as -0.17 mag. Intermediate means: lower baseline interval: 28.4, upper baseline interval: 37.8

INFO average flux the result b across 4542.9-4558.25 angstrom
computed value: 37.5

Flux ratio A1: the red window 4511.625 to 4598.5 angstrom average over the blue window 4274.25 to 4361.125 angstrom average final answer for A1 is 1.3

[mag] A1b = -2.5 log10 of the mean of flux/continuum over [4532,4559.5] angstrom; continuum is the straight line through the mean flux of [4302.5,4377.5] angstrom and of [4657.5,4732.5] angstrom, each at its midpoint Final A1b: -0.096 mag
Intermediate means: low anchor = 29.8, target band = 37.5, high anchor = 37.6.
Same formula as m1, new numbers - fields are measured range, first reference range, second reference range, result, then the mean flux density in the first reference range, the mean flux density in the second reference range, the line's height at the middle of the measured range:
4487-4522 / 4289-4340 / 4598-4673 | -0.154 mag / 26.3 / 38.1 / 33.3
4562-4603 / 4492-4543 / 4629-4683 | -0.007 mag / 37.7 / 38.1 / 37.9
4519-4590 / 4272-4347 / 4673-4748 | -0.125 mag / 26.9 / 37.8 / 33.5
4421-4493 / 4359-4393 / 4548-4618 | -0.041 mag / 30.3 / 38.3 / 33.4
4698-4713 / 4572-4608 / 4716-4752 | 0.088 mag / 38.2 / 38.4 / 38.4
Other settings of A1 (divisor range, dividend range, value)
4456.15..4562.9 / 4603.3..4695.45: 1.03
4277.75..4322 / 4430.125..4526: 1.43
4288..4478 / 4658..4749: 1.23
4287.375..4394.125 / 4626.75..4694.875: 1.34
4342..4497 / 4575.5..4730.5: 1.15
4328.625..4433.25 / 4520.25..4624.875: 1.20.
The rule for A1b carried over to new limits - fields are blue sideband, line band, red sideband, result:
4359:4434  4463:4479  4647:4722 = -0.109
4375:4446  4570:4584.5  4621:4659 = -0.051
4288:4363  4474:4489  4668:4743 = -0.159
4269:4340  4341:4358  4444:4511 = -0.093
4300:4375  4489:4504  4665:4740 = -0.162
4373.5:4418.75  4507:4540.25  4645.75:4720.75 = -0.112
